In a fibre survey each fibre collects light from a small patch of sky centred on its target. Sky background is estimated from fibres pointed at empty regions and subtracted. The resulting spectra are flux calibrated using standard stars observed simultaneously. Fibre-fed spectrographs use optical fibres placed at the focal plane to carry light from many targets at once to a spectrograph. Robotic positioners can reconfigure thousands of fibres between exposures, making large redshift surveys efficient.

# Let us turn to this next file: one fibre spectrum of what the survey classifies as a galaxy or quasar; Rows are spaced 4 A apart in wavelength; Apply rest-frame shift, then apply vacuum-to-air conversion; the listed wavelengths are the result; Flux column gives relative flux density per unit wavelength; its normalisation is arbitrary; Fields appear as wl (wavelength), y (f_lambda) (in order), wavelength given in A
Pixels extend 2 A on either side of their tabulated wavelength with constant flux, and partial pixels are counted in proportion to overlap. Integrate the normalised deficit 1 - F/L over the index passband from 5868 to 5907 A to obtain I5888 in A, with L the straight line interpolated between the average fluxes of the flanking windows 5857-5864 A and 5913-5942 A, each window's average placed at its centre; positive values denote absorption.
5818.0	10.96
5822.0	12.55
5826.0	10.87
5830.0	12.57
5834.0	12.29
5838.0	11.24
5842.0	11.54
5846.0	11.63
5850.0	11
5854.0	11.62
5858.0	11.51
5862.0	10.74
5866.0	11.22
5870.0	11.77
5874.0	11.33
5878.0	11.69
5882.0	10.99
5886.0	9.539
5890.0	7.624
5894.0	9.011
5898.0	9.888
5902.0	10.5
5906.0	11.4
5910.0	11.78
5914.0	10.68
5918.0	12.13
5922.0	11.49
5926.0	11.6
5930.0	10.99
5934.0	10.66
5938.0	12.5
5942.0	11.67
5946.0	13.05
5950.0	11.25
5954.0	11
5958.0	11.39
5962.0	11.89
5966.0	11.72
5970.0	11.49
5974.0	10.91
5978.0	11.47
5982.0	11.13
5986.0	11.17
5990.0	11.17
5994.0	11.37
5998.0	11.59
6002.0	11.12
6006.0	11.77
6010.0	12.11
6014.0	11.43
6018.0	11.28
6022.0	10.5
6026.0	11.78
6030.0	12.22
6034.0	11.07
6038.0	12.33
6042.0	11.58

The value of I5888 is 3.1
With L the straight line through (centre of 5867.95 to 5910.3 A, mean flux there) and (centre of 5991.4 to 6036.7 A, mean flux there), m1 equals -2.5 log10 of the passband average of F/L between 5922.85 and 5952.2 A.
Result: -0.08 mag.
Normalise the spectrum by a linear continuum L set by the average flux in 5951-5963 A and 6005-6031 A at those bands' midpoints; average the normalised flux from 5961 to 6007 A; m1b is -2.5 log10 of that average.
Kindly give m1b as 0.007 mag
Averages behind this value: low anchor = 11.4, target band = 11.4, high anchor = 11.6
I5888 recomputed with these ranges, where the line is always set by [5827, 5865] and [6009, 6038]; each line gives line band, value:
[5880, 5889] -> 1.2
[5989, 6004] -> 0.3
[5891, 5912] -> 2.1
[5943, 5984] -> 0.0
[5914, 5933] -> 0.2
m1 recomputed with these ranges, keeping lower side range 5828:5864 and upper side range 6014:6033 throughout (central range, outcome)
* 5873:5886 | 0.05 mag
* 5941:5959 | -0.02 mag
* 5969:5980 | 0.02 mag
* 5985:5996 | 0.02 mag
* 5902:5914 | 0.03 mag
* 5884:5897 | 0.29 mag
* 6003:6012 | -0.04 mag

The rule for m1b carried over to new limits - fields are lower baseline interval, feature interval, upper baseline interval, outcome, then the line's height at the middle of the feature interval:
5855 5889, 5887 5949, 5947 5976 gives 0.03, 11.2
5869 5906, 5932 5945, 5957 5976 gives -0.06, 11.1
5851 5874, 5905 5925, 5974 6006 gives -0.02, 11.3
